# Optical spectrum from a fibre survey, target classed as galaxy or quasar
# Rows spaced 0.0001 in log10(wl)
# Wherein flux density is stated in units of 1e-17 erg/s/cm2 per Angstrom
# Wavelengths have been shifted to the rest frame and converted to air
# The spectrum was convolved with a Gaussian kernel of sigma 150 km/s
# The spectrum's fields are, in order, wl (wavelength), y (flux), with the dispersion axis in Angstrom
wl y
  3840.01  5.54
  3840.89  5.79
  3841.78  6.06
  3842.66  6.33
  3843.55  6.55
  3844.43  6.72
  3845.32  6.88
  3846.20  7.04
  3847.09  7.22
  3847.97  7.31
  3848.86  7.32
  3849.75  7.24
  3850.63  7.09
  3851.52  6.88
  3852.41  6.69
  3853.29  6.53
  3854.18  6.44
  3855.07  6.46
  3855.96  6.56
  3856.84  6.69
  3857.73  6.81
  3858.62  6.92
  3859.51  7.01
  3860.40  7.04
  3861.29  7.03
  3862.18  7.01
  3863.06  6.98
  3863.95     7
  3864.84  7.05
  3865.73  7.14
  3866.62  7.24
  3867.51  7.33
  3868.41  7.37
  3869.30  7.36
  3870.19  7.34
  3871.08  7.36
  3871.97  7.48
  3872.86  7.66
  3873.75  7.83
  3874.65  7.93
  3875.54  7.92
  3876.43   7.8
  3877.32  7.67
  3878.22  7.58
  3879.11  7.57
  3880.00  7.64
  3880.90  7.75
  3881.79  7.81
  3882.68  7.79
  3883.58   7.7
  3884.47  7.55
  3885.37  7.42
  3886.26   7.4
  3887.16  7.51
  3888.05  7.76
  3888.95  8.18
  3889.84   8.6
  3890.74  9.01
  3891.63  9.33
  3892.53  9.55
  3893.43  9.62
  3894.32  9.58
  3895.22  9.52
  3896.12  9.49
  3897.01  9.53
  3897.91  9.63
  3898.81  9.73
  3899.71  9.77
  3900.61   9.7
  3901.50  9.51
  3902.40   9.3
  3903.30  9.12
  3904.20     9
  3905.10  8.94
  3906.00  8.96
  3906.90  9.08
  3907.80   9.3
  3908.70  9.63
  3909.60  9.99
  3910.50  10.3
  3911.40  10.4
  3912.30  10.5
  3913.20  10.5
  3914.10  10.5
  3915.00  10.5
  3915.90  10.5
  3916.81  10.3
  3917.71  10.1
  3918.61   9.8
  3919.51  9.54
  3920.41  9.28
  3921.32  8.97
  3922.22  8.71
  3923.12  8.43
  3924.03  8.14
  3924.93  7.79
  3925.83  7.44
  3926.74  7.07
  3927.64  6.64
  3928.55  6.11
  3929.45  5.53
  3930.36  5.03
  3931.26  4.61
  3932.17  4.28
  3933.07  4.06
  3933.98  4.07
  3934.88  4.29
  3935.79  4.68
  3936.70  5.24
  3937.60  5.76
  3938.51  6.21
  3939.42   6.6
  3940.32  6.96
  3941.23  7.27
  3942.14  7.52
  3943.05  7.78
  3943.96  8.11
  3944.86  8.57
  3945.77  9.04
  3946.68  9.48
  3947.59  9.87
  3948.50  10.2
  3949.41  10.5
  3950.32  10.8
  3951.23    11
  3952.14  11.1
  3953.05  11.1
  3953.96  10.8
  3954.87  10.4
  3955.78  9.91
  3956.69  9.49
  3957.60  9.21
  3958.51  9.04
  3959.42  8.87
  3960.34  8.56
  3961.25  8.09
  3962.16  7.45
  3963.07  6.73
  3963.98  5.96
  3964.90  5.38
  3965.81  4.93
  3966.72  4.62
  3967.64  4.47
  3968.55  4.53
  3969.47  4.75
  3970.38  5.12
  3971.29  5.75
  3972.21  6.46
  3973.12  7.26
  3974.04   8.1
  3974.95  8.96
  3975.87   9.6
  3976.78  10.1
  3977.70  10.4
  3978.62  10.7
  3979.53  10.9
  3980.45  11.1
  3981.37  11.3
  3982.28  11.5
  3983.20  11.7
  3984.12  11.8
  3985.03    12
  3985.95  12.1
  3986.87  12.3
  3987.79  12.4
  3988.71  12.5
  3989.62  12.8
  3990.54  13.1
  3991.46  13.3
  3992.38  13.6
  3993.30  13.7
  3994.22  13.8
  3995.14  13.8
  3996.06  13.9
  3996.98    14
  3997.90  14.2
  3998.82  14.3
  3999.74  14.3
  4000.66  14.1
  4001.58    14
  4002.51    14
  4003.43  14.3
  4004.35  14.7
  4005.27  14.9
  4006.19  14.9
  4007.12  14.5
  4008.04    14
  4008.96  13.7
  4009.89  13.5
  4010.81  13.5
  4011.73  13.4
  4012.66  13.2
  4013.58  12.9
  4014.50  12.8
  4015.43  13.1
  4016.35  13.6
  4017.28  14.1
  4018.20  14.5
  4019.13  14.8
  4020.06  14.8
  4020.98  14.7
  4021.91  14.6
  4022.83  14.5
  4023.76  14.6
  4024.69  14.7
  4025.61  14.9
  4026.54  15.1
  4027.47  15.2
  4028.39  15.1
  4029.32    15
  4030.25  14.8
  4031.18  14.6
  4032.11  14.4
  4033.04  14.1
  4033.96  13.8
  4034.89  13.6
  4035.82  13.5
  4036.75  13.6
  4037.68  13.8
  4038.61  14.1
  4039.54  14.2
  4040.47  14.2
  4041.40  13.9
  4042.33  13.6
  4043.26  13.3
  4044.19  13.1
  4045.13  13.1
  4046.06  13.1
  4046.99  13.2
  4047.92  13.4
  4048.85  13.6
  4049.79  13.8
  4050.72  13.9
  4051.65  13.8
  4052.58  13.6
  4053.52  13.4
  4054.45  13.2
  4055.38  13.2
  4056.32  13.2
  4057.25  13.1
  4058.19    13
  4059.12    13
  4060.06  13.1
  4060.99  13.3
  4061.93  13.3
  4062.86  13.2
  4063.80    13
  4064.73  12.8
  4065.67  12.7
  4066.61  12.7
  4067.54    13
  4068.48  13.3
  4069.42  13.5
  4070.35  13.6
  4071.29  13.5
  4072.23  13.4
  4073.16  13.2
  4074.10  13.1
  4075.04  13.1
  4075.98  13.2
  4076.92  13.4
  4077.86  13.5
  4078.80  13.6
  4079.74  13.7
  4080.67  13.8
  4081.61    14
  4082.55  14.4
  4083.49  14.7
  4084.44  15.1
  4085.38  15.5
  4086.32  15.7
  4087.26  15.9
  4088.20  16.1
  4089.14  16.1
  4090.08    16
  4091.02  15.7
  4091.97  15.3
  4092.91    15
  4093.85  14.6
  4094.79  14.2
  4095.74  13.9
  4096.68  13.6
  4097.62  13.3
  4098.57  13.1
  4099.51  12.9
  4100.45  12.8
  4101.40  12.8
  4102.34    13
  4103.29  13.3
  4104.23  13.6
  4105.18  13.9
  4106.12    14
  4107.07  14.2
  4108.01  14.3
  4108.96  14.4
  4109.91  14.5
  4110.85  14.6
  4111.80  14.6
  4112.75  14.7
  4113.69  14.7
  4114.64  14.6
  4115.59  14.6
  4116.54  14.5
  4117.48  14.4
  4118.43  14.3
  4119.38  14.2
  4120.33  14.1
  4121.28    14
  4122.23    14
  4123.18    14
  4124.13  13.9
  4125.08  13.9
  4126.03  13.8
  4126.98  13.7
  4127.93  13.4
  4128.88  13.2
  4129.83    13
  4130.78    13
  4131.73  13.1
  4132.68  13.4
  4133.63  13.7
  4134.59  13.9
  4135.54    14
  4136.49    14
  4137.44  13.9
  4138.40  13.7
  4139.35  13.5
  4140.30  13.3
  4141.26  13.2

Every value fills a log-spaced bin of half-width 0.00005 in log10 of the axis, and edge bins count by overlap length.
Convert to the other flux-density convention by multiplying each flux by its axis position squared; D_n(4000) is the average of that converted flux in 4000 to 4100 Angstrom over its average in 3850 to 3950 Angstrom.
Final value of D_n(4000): 1.9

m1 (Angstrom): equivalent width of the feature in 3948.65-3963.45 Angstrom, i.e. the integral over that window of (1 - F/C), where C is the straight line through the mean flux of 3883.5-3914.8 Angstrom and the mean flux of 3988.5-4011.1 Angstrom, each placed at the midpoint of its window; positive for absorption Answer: 2.8 Angstrom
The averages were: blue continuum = 9.22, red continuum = 13.9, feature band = 9.59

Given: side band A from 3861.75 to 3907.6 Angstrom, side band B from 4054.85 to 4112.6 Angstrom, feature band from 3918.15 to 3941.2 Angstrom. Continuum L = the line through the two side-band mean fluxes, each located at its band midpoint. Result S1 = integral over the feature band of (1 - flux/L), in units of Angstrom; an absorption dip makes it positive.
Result 6.9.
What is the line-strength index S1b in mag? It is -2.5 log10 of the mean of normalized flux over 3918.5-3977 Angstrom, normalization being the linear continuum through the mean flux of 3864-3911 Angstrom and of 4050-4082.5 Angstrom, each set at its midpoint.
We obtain 0.31 mag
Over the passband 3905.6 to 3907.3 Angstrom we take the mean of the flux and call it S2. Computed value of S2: 9.02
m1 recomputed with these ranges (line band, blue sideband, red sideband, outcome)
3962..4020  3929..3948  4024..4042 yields -2.3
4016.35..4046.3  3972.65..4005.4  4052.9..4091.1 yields -2.6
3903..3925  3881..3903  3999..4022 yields 0.4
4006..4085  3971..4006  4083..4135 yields -4.1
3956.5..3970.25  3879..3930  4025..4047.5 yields 5.5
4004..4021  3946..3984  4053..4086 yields -4.8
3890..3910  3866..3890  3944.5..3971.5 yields -4.1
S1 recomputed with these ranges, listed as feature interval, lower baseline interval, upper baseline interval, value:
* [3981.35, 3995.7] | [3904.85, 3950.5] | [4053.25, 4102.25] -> -3.1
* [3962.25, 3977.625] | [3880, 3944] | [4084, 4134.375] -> 5.3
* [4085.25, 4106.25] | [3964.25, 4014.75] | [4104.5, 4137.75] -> -1.3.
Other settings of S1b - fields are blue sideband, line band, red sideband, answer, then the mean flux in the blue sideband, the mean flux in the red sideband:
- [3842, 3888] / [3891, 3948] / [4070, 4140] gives 0.04 mag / 7.22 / 14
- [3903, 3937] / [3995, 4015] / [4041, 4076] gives -0.23 mag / 8.09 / 13.3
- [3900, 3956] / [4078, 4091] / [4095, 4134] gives -0.16 mag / 8.46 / 13.8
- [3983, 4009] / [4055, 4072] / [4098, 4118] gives 0.05 mag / 13.6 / 14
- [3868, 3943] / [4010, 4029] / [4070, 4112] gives -0.20 mag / 8.1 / 14.1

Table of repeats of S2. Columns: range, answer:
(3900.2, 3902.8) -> 9.53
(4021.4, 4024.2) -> 14.6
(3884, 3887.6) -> 7.47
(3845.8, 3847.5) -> 7.11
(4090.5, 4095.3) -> 14.9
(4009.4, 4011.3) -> 13.5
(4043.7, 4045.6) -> 13.1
